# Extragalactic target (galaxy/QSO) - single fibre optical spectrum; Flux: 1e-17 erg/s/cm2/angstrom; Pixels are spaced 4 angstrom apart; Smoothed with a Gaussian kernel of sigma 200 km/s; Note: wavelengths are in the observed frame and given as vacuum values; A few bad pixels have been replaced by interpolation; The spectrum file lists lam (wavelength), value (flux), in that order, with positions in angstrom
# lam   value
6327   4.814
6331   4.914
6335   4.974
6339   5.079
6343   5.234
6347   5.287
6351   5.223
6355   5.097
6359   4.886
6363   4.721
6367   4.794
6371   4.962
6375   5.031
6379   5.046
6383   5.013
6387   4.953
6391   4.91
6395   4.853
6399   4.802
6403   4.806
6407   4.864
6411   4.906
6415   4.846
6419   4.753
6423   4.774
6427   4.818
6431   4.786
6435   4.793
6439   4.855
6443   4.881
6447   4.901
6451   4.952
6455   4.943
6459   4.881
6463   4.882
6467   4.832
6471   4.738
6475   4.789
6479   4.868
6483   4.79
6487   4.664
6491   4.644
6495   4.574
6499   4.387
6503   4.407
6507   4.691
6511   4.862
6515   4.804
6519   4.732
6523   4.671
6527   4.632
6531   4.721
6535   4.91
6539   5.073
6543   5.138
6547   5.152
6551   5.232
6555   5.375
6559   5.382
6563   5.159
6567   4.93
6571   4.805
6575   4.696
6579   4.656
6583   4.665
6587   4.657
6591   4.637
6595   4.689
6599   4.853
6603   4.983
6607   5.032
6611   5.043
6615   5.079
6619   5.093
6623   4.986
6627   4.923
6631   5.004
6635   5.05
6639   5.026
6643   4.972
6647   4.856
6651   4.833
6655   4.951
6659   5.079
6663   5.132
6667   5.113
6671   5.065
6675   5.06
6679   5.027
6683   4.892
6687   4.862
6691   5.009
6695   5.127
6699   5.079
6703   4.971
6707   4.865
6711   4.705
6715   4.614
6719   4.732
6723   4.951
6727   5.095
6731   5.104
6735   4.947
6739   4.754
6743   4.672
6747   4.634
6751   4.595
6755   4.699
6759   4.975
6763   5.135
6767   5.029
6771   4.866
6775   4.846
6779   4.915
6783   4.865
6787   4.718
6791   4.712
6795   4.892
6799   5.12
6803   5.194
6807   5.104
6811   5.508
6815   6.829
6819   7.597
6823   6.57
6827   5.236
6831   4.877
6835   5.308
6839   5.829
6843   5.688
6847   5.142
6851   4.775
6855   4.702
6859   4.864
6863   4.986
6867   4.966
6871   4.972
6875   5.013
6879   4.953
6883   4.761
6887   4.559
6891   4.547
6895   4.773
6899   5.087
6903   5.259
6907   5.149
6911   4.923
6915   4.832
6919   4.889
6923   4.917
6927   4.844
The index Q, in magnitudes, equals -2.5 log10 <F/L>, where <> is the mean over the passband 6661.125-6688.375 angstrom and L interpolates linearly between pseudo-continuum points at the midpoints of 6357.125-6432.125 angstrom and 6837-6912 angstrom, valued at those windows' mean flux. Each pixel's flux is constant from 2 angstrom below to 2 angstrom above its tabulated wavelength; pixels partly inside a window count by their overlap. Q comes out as -0.017 mag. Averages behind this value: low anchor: 4.87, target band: 5.02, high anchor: 5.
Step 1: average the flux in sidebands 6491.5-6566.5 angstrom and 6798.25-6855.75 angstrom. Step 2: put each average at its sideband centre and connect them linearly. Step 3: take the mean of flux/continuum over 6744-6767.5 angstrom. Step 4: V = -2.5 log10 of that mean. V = 0.13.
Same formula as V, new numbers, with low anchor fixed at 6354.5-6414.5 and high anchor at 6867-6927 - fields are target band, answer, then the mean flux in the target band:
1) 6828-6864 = -0.05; 5.14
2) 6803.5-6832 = -0.21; 5.96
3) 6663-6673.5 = -0.04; 5.1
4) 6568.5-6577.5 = 0.03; 4.76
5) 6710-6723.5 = 0.04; 4.73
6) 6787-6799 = 0.01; 4.84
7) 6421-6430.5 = 0.02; 4.79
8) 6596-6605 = 0.00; 4.89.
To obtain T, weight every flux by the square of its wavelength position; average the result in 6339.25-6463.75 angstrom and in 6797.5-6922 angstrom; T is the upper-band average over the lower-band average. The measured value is 1.2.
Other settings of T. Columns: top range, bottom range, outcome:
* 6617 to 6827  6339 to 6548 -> 1.14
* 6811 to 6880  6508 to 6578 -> 1.20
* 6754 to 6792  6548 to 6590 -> 1.05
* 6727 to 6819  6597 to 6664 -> 1.06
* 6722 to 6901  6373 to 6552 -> 1.17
